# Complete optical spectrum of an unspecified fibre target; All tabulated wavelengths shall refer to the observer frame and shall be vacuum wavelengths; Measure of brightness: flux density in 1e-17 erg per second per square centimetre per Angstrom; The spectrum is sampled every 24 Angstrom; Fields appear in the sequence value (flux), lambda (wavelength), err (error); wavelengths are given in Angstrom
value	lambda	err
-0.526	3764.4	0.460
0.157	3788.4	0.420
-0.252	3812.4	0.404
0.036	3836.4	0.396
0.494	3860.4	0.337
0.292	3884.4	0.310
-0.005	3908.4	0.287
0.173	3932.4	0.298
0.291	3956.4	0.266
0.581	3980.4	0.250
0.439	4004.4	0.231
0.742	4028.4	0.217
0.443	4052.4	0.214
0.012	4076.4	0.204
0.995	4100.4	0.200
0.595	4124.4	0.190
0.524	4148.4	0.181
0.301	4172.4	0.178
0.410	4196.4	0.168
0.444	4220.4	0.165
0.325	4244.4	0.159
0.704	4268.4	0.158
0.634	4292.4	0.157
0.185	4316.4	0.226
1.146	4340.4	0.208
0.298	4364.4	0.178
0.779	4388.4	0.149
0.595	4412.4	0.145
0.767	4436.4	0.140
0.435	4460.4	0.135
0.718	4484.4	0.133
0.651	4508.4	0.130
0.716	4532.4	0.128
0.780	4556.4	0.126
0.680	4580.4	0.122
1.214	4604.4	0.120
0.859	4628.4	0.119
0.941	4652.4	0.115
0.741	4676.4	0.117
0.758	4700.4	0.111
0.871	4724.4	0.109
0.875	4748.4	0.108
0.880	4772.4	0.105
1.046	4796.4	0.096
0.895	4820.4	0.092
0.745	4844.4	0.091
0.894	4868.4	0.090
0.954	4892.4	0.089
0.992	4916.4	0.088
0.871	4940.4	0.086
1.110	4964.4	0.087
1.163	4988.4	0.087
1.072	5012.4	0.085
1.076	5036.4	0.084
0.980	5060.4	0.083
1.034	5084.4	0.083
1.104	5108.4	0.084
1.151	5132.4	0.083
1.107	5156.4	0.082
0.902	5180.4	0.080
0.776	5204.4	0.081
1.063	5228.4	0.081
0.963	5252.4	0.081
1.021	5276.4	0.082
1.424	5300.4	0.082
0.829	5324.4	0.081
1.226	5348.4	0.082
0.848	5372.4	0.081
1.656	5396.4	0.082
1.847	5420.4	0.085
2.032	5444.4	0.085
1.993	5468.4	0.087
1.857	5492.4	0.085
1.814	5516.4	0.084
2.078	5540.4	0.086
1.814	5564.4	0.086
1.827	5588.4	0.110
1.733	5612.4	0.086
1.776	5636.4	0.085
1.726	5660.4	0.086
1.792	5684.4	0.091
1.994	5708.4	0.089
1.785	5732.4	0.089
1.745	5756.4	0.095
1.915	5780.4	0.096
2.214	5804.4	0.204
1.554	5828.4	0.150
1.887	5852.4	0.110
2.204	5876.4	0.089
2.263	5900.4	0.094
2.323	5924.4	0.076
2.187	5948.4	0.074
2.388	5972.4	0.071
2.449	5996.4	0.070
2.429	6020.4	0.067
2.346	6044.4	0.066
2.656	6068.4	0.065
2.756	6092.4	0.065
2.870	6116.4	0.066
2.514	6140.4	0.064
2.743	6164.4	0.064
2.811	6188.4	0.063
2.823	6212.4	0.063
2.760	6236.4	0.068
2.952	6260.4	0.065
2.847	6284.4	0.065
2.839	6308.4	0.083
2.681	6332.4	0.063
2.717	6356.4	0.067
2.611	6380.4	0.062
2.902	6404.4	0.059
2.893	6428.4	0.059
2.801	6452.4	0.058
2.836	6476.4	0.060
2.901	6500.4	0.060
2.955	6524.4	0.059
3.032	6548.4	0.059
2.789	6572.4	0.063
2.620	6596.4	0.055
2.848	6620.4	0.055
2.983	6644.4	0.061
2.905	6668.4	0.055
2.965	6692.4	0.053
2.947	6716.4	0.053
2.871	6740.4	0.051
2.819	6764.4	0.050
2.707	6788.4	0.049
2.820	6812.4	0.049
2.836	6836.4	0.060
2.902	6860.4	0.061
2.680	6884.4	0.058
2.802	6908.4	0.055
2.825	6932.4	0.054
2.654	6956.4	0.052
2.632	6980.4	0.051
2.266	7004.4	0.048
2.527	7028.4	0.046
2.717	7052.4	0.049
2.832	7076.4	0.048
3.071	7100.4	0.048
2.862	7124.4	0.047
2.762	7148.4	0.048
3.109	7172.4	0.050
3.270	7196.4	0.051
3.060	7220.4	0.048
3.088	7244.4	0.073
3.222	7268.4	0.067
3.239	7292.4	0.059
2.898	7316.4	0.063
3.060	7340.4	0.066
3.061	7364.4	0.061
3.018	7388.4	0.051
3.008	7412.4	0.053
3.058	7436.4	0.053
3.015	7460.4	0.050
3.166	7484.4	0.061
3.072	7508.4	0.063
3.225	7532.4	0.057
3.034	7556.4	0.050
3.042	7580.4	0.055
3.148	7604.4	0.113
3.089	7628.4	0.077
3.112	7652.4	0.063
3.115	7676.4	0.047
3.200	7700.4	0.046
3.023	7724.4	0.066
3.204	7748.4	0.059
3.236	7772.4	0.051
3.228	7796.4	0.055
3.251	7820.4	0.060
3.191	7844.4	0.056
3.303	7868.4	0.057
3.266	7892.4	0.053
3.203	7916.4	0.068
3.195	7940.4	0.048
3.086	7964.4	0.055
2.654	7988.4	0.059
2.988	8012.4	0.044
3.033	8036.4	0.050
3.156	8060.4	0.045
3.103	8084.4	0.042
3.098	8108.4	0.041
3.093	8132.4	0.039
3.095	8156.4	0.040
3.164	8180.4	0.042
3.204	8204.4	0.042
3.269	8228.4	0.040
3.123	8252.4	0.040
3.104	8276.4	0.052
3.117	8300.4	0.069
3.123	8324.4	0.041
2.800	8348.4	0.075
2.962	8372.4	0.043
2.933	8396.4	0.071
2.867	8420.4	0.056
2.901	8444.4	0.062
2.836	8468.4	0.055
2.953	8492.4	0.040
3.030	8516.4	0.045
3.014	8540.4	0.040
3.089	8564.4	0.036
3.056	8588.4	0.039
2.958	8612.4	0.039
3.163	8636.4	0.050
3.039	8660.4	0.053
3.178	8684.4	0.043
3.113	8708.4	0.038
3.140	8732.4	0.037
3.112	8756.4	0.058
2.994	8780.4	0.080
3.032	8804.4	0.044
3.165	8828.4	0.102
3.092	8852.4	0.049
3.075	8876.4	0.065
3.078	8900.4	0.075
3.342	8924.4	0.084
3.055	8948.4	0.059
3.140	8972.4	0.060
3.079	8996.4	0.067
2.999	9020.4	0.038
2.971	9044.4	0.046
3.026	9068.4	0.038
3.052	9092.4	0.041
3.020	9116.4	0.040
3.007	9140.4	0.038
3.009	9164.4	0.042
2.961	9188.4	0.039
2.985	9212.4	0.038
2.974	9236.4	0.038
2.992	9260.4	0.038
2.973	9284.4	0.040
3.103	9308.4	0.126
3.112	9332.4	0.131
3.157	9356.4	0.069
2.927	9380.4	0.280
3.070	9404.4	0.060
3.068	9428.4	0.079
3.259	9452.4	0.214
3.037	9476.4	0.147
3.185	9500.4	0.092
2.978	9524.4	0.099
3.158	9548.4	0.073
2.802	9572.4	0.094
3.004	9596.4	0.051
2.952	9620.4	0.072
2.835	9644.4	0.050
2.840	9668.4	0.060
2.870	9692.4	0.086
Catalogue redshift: 0.35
